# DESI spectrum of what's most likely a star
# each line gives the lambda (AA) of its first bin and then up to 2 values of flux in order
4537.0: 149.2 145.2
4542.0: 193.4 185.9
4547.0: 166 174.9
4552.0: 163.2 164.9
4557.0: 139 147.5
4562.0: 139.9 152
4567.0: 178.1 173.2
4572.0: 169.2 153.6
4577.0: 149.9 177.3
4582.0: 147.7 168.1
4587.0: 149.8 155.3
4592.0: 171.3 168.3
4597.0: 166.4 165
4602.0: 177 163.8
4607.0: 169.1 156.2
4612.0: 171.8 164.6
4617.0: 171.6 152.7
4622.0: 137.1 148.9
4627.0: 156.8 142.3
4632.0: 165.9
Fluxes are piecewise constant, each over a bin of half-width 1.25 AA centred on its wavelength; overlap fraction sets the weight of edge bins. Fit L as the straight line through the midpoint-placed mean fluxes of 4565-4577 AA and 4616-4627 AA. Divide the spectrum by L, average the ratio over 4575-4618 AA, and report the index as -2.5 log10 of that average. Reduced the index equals -0.035 mag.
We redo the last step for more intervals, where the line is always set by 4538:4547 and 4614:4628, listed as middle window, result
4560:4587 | 0.04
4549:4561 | 0.09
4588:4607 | -0.04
